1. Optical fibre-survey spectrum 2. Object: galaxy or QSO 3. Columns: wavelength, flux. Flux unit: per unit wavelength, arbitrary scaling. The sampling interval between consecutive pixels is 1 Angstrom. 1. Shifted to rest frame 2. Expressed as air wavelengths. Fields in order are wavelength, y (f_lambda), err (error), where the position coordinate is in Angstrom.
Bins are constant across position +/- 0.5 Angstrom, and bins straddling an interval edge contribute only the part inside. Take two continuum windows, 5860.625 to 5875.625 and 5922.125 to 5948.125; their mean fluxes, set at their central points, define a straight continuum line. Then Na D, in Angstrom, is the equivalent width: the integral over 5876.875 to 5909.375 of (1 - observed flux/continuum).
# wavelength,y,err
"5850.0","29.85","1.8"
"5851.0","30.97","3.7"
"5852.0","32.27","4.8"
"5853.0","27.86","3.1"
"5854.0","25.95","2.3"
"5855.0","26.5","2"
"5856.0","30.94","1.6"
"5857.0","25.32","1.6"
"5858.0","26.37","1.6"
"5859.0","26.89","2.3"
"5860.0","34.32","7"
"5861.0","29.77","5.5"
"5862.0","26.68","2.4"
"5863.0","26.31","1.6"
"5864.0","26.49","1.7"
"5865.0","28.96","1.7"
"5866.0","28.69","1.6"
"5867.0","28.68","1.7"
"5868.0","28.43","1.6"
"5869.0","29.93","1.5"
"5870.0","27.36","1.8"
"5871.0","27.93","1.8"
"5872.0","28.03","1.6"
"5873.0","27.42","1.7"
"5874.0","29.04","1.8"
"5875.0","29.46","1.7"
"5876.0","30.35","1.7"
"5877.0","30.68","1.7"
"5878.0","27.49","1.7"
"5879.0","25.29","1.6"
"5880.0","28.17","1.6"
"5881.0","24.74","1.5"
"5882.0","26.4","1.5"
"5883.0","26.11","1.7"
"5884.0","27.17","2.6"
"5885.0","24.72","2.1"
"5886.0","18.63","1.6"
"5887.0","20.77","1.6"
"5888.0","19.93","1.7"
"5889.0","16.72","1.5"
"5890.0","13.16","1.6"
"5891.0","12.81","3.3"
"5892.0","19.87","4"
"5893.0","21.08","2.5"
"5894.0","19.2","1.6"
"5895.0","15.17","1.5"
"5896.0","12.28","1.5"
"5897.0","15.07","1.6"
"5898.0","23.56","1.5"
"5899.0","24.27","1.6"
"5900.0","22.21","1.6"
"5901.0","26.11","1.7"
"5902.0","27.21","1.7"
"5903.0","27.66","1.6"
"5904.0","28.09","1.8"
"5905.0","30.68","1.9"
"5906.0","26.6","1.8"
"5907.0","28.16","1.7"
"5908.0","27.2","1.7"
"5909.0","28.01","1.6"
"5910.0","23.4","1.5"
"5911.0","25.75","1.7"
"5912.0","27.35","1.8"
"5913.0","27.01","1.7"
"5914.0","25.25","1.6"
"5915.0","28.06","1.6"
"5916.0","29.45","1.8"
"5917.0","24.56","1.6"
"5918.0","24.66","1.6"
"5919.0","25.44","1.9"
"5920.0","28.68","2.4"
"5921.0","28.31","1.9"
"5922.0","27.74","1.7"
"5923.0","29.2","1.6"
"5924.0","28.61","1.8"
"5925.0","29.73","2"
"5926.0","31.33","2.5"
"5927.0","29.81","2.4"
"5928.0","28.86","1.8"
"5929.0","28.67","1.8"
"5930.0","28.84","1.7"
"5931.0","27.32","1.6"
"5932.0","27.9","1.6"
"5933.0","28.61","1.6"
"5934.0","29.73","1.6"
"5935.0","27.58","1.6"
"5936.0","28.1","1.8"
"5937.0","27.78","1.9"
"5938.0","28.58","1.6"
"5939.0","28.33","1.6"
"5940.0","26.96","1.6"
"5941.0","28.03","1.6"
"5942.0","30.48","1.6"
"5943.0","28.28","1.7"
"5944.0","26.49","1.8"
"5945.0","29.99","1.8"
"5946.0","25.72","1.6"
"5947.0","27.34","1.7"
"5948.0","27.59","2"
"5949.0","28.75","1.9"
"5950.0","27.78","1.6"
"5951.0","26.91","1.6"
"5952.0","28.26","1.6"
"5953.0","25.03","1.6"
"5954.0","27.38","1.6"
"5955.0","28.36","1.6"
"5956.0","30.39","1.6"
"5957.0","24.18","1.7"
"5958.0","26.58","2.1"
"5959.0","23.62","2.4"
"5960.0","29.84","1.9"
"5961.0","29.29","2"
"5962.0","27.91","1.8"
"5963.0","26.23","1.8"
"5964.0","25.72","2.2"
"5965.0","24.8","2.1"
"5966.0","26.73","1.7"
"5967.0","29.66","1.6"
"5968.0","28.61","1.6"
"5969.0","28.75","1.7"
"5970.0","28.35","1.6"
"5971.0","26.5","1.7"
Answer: 6.0 Angstrom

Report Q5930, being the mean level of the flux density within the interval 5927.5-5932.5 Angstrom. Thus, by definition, 28.3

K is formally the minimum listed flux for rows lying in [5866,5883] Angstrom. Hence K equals 24.74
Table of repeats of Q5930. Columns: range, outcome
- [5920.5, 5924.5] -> 28.5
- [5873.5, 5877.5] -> 29.9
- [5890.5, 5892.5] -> 16.3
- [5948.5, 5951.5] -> 27.8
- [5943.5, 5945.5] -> 28.2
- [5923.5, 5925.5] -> 29.2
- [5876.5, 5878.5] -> 29.1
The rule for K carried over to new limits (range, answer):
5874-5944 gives 12.28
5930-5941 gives 26.96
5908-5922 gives 23.4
